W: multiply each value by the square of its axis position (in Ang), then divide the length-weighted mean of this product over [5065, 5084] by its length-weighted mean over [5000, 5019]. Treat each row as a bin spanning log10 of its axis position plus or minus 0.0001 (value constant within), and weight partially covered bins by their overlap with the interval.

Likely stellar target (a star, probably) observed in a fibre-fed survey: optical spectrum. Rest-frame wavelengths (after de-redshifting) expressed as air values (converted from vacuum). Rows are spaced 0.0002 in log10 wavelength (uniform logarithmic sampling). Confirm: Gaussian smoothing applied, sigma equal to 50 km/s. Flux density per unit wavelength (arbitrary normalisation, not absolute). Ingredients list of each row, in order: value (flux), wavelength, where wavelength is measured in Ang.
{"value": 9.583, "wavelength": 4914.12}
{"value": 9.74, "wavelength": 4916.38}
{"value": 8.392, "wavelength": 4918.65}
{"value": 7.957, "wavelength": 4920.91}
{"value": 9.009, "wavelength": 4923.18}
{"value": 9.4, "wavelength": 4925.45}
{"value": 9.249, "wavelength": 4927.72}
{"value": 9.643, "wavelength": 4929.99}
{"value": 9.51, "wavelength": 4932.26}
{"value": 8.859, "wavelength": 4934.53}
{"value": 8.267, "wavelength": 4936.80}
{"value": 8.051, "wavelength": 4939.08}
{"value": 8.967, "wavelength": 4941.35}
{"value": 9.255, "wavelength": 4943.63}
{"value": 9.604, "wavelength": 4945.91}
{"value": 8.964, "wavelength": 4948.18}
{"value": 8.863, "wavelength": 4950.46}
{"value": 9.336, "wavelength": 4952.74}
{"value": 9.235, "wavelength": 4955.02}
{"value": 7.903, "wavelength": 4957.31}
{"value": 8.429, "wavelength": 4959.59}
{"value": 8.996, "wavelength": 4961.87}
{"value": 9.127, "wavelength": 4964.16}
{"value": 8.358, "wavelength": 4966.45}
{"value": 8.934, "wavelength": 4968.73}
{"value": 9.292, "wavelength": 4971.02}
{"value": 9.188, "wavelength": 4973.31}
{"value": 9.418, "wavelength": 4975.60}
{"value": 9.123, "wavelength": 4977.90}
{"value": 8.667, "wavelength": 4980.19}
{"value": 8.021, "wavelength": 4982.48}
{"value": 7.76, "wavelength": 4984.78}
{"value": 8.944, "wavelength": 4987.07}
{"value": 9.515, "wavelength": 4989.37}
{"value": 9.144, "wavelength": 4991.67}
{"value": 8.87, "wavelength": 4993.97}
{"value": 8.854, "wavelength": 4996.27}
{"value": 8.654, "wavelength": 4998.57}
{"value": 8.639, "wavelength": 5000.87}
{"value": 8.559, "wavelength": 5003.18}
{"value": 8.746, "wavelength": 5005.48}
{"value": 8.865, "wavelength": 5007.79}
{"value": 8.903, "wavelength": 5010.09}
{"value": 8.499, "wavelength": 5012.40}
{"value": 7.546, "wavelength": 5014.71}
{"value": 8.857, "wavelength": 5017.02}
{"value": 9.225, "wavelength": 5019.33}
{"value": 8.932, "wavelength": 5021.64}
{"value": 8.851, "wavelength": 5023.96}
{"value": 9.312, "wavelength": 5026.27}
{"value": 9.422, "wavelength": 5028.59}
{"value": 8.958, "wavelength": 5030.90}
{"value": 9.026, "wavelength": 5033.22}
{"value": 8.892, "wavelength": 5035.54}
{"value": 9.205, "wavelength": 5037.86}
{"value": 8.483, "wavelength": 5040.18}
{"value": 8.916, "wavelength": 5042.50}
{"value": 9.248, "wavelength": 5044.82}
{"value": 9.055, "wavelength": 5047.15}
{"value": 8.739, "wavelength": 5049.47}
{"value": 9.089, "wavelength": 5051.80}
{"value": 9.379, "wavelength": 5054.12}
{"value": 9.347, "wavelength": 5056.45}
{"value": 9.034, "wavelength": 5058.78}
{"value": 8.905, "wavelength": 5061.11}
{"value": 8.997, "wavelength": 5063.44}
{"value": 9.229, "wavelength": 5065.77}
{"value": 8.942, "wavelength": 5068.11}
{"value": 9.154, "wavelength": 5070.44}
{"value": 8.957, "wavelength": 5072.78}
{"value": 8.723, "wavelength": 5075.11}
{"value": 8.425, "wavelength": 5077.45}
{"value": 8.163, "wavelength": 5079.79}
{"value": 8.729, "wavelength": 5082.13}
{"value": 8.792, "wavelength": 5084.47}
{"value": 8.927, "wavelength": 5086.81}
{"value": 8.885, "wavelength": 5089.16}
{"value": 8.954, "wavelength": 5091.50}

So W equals 1.05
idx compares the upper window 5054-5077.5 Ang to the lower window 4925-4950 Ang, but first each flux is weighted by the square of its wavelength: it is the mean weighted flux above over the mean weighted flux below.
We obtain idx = 1.05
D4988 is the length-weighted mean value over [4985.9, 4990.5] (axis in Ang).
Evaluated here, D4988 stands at 9.23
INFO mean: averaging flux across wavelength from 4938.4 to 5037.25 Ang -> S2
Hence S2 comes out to 8.86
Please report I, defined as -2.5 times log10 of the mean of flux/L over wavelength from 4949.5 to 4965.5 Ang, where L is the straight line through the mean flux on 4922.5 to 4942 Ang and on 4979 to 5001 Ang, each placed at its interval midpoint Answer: 0.00 mag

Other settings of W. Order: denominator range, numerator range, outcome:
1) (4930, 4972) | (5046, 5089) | 1.05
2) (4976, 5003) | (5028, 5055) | 1.05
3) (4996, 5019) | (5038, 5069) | 1.07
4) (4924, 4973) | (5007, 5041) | 1.02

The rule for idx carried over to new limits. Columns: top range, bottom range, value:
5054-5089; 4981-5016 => 1.06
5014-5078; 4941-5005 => 1.04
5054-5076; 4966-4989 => 1.06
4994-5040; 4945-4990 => 1.02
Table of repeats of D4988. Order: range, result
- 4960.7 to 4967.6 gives 8.83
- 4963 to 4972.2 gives 8.93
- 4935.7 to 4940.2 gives 8.15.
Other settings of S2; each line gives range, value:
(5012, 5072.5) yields 8.98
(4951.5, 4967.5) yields 8.77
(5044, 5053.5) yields 9.05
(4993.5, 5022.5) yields 8.7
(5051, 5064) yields 9.14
